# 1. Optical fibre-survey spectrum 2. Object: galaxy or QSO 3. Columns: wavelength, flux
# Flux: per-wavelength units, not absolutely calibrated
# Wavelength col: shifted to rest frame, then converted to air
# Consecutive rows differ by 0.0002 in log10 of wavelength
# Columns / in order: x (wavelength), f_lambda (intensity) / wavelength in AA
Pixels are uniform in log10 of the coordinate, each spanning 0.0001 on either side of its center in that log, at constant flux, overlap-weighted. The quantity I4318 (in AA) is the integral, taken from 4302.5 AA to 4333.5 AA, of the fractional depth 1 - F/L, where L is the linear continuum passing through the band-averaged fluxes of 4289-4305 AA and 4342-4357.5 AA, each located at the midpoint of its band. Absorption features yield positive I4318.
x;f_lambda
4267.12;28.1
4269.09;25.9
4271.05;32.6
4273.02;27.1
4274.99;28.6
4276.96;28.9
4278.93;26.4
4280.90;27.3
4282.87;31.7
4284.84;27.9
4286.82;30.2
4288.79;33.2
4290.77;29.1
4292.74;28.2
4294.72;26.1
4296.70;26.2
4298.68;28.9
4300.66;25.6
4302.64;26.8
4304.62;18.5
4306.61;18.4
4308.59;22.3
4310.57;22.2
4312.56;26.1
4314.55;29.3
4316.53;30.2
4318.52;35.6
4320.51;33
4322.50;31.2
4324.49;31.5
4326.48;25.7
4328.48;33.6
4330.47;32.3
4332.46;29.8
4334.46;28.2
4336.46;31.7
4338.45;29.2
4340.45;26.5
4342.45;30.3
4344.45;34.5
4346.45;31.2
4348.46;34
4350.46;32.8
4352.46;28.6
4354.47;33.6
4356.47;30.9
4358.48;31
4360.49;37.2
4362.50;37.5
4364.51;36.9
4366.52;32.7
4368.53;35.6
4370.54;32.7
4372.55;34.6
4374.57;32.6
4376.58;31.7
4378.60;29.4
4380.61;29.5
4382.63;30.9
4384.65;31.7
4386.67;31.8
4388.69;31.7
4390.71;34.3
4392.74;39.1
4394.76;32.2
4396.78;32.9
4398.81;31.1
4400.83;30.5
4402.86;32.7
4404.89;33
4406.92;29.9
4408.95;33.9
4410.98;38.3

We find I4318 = 1.11 AA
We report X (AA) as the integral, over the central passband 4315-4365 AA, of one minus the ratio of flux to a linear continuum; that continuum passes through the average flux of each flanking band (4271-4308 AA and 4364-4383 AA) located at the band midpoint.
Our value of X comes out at -2.2 AA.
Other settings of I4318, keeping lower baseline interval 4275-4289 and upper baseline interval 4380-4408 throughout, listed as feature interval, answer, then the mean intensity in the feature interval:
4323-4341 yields 0.3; 30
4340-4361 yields -0.6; 31.9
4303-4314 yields 2.9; 22.1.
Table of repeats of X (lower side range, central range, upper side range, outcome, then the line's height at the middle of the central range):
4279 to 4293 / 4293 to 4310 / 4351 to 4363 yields 3.38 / 30.3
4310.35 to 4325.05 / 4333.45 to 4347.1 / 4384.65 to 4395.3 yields 0.49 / 31.3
